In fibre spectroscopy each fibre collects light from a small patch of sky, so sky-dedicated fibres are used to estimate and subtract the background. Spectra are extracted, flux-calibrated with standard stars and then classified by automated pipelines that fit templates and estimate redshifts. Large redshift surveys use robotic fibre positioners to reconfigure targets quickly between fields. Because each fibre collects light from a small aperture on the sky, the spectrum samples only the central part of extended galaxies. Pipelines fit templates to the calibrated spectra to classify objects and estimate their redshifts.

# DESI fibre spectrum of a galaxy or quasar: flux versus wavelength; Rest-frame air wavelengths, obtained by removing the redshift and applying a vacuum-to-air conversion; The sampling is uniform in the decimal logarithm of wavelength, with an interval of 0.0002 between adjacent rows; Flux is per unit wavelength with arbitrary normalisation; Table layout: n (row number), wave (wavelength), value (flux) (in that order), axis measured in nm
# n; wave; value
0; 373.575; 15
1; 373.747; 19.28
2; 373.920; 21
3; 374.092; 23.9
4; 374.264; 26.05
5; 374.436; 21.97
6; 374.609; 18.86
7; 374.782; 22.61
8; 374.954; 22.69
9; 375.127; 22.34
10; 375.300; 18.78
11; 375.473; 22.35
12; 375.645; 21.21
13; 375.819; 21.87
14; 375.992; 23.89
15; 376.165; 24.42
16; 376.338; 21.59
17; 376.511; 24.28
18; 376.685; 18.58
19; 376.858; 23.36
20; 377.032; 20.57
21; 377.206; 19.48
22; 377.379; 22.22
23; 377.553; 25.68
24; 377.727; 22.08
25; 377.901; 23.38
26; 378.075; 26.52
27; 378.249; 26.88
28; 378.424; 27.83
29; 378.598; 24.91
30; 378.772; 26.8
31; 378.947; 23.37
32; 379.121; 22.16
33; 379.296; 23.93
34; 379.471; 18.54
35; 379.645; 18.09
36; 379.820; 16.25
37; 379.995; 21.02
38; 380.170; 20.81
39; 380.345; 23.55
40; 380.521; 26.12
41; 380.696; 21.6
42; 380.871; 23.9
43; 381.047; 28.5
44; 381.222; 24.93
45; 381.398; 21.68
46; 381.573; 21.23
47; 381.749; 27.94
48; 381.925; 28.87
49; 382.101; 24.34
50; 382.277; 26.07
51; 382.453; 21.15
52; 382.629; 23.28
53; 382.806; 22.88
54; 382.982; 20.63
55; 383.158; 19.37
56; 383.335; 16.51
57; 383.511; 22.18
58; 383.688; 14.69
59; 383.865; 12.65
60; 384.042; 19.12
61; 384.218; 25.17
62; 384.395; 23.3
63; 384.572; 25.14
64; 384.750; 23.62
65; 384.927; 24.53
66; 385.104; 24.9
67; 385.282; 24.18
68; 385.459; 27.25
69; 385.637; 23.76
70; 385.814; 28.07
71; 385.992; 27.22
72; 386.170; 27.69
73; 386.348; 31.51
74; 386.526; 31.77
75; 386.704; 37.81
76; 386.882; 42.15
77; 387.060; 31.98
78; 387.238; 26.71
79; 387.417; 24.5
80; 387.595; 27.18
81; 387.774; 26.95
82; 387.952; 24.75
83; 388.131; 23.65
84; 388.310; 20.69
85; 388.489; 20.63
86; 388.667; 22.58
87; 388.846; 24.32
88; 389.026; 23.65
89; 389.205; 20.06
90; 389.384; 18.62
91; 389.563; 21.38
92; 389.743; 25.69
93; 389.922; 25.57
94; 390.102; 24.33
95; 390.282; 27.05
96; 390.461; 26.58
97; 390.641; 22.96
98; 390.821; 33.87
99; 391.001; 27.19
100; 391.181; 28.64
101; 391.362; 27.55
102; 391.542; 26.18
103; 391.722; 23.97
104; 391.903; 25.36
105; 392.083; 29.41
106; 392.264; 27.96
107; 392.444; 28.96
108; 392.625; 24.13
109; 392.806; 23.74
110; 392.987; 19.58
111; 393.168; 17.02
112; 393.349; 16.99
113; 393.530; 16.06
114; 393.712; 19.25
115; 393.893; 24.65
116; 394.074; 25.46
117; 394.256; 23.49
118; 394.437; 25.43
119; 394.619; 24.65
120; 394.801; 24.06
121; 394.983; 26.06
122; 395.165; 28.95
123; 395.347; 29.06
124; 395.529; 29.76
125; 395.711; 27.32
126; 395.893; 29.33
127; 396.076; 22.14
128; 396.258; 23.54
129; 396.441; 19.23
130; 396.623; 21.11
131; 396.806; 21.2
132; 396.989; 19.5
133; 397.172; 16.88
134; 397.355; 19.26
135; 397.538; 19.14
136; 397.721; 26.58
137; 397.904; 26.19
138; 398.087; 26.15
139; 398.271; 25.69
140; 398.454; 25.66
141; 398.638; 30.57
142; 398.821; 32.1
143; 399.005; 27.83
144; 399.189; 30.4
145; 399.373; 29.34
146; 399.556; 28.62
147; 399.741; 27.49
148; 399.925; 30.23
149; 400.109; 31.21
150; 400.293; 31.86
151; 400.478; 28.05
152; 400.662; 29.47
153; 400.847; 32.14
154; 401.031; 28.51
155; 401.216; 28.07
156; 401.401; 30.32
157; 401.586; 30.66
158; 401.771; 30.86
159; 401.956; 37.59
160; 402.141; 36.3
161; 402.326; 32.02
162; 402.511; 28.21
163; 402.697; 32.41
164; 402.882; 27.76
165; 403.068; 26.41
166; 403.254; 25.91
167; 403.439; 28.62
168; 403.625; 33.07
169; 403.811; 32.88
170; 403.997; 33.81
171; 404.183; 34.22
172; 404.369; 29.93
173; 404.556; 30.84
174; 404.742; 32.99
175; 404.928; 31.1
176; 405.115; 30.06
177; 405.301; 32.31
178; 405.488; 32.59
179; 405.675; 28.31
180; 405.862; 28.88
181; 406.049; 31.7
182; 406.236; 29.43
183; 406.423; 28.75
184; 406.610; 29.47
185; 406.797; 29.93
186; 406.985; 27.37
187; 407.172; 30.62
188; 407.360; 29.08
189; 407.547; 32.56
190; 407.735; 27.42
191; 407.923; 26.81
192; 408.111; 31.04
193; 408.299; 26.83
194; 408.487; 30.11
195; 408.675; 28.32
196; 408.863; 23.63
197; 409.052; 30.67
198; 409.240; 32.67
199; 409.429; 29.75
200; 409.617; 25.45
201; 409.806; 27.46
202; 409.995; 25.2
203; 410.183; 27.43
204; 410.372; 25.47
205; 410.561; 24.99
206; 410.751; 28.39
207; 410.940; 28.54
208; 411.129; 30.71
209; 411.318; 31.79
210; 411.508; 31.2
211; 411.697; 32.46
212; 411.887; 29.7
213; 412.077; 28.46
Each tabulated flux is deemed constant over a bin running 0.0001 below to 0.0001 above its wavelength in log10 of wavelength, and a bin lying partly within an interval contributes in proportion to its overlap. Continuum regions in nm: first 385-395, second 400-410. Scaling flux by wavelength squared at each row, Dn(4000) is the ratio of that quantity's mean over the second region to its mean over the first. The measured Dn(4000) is 1.3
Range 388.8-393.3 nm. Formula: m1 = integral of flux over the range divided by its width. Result 24.9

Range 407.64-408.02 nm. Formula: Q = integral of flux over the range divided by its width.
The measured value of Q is 27.1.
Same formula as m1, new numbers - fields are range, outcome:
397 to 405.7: 29.3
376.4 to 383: 23.3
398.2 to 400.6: 29.2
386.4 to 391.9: 26.3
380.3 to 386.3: 23.5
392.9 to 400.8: 25.1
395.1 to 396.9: 25.1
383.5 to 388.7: 25.6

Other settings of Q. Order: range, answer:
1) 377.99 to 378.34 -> 26.7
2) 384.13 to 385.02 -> 24.4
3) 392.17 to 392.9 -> 26.2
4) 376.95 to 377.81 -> 22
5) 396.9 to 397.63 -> 18.7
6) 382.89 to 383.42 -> 18.9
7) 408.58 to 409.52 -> 29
